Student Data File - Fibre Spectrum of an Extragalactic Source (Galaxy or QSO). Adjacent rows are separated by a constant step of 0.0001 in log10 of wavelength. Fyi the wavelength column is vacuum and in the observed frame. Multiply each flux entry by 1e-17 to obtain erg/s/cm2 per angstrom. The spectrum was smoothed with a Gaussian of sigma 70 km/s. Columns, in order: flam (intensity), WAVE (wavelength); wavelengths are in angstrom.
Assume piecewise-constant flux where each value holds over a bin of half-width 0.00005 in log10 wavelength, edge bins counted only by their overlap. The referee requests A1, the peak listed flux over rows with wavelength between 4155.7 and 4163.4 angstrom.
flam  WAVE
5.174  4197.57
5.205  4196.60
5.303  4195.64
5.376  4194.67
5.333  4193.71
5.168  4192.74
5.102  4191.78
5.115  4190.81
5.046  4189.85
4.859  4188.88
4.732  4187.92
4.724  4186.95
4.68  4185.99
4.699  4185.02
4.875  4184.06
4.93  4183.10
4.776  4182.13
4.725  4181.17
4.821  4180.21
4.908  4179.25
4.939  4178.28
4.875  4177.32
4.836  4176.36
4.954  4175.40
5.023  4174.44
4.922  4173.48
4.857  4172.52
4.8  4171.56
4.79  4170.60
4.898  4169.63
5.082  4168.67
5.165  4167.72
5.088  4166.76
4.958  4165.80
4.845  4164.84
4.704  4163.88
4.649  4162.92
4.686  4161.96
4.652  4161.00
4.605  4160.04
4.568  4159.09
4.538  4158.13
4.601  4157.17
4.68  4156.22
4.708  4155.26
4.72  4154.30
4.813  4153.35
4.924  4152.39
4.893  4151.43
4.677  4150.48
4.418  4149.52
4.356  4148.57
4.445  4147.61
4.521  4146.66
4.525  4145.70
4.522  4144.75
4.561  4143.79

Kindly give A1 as 4.686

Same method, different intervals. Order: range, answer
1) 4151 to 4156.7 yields 4.924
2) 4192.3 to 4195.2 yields 5.376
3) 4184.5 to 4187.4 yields 4.724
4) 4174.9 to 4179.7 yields 4.954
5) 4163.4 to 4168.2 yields 5.165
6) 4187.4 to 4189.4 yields 4.859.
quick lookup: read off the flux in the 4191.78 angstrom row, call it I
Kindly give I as 5.102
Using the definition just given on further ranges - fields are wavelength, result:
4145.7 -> 4.525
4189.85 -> 5.046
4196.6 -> 5.205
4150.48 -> 4.677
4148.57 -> 4.356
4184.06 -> 4.875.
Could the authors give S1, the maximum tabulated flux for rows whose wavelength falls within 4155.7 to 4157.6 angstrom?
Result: 4.68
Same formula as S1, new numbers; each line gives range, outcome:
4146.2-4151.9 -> 4.893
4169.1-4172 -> 4.898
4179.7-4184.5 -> 4.93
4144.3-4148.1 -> 4.525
